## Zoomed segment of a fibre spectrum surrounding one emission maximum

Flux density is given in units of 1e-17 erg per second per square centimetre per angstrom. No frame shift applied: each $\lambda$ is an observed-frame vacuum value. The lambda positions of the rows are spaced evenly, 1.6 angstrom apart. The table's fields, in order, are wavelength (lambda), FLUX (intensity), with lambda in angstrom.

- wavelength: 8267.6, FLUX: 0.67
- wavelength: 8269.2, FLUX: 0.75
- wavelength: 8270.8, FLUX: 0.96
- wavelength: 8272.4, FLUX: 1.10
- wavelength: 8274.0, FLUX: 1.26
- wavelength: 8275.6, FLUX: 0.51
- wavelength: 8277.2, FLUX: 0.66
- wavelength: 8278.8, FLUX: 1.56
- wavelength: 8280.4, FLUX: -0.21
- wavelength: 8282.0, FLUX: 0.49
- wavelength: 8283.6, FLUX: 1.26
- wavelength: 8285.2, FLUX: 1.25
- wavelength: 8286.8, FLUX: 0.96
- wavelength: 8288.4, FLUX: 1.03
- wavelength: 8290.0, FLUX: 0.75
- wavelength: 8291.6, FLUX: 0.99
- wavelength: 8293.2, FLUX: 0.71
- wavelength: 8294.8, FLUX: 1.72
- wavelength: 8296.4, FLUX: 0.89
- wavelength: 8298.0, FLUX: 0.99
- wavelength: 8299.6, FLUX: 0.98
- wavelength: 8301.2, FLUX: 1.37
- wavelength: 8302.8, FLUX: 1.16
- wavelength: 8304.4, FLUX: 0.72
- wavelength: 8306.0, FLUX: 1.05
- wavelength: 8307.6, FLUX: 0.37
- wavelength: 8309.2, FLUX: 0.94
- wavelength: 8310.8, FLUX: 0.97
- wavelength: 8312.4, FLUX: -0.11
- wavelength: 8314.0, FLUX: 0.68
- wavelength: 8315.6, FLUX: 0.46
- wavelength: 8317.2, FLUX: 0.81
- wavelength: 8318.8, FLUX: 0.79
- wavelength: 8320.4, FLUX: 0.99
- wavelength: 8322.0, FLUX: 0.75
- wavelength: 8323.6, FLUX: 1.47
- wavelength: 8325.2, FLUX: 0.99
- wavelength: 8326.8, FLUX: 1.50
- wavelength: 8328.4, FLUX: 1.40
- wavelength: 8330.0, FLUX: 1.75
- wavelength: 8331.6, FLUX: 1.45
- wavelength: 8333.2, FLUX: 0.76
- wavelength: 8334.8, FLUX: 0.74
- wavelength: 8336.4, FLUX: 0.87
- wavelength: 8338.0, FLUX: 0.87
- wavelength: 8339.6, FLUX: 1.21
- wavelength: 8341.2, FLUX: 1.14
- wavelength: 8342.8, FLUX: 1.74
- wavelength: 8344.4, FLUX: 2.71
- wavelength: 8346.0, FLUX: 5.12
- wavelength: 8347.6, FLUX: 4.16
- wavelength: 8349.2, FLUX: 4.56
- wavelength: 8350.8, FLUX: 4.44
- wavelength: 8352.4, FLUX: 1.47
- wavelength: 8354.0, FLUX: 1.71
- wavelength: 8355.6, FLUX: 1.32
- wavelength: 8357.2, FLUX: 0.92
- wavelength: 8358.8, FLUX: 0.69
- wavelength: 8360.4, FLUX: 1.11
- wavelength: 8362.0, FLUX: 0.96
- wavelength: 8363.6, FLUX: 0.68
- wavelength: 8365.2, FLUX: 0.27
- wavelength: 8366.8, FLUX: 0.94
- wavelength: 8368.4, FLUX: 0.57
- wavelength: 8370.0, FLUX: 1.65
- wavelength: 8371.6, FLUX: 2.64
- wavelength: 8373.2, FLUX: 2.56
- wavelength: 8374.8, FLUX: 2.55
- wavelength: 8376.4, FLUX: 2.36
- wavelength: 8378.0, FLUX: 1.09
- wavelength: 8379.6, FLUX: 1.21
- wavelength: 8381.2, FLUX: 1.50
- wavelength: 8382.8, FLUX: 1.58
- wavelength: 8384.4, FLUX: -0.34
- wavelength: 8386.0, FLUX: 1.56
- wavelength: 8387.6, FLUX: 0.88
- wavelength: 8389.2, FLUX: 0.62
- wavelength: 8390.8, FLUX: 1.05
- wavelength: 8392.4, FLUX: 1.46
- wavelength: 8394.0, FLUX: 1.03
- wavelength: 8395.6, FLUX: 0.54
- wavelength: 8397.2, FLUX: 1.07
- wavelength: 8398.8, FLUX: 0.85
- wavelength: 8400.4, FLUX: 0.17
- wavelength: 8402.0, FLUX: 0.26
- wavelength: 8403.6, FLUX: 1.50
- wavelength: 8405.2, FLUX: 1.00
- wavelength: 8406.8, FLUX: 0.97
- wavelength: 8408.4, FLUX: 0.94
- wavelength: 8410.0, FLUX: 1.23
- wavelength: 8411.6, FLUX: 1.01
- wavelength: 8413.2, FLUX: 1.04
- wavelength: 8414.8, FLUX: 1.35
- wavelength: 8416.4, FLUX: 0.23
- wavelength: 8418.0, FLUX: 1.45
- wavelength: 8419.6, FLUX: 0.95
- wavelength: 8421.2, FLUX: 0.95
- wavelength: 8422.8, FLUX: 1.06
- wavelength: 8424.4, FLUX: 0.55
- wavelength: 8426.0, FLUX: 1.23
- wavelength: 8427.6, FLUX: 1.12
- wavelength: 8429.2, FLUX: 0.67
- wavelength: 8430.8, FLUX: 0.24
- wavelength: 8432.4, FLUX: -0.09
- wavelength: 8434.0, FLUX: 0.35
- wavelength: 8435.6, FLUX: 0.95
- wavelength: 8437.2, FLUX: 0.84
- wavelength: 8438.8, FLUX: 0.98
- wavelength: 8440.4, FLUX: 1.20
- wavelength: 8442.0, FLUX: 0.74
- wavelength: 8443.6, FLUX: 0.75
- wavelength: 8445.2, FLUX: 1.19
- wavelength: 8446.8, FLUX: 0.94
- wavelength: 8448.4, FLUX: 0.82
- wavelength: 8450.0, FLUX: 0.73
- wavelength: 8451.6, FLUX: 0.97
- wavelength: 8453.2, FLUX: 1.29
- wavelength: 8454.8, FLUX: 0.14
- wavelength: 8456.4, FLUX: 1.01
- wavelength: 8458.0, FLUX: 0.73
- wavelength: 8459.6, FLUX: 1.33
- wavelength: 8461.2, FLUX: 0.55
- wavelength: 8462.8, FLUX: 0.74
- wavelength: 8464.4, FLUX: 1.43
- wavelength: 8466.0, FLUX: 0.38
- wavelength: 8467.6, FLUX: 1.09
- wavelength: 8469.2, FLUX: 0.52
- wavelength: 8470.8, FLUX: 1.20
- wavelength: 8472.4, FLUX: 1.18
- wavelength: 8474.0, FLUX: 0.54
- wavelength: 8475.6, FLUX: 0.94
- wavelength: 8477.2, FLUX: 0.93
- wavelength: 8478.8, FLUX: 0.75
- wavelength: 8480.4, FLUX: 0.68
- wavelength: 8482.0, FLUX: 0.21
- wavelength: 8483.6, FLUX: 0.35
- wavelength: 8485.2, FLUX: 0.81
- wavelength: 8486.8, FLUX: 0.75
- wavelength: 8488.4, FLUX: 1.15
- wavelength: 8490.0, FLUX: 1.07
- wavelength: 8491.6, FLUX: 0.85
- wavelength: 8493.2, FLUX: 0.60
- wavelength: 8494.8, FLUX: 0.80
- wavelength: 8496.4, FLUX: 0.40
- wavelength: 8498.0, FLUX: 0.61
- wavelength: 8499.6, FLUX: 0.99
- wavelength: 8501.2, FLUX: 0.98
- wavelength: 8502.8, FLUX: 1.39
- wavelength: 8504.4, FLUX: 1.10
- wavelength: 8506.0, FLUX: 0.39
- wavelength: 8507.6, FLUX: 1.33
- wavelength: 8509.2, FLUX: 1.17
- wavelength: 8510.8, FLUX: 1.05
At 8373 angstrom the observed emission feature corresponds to [N II] 6583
